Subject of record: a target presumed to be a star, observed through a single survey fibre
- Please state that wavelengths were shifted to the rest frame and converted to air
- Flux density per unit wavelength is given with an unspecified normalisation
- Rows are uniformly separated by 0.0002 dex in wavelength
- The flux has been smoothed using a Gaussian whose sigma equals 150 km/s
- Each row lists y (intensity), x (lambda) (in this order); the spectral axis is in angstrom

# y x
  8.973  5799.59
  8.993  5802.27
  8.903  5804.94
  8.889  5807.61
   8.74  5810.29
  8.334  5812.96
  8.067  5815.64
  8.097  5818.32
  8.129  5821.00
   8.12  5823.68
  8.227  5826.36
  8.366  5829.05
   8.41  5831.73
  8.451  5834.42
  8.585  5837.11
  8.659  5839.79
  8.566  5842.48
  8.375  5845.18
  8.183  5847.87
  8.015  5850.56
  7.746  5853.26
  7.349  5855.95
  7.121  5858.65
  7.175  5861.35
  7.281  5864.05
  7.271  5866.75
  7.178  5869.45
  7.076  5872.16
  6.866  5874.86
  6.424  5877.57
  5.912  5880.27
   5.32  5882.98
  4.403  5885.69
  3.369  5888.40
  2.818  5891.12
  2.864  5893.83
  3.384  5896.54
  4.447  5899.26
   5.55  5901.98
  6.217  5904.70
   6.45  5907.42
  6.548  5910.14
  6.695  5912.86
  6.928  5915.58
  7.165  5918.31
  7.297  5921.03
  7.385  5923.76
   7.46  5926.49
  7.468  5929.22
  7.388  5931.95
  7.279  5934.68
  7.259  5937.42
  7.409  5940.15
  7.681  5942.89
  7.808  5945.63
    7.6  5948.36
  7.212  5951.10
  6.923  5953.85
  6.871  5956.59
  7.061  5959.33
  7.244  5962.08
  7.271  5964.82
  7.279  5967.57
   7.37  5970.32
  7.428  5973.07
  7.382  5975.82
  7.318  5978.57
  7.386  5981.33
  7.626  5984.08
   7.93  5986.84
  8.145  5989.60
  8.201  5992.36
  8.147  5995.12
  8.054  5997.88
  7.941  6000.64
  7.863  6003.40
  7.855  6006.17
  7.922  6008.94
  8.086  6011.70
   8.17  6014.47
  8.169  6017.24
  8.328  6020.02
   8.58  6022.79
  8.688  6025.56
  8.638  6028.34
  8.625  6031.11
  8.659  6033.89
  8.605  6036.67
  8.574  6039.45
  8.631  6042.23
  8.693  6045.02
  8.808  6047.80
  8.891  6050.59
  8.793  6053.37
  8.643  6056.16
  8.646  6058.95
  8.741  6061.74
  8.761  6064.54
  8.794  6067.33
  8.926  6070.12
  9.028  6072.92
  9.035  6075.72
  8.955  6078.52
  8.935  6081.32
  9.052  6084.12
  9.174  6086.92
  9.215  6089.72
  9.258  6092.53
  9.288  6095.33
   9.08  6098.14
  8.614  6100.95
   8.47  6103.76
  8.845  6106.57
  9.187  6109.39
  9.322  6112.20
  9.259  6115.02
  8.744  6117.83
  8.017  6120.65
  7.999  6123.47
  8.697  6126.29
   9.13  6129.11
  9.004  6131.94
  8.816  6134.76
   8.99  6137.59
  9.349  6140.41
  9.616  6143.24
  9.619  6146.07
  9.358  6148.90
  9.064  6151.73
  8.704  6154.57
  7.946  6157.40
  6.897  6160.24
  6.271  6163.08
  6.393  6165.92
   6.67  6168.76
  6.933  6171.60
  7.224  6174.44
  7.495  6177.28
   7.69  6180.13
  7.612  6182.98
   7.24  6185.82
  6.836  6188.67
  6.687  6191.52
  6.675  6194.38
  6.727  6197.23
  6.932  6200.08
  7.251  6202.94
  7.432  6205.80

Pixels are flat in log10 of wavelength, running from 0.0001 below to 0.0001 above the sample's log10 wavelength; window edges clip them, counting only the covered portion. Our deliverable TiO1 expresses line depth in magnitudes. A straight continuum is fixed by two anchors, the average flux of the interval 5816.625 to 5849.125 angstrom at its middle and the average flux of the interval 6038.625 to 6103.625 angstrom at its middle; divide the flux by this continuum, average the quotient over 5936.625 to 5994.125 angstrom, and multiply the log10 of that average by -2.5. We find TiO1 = 0.16 mag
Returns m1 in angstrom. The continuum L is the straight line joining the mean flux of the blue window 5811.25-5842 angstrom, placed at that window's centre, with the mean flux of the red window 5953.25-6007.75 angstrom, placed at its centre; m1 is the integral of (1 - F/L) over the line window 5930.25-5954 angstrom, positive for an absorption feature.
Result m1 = 1.05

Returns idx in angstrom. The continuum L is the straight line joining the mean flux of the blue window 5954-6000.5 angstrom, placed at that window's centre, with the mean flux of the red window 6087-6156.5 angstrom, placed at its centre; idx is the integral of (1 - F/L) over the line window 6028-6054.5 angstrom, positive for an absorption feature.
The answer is -1.7 angstrom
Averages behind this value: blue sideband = 7.54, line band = 8.7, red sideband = 8.98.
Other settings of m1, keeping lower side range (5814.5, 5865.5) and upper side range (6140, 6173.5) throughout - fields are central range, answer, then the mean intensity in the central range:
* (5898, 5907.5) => 2.9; 5.57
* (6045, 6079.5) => -3.5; 8.83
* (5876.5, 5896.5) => 9.2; 4.35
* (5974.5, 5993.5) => 0.8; 7.71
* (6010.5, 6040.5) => -1.6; 8.47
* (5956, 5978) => 2.1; 7.26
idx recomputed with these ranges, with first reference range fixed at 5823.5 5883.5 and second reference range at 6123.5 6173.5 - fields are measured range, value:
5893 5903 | 4.7 angstrom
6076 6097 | -2.5 angstrom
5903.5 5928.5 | 2.7 angstrom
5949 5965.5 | 1.6 angstrom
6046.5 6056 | -0.9 angstrom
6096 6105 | -0.6 angstrom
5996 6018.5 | -0.1 angstrom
